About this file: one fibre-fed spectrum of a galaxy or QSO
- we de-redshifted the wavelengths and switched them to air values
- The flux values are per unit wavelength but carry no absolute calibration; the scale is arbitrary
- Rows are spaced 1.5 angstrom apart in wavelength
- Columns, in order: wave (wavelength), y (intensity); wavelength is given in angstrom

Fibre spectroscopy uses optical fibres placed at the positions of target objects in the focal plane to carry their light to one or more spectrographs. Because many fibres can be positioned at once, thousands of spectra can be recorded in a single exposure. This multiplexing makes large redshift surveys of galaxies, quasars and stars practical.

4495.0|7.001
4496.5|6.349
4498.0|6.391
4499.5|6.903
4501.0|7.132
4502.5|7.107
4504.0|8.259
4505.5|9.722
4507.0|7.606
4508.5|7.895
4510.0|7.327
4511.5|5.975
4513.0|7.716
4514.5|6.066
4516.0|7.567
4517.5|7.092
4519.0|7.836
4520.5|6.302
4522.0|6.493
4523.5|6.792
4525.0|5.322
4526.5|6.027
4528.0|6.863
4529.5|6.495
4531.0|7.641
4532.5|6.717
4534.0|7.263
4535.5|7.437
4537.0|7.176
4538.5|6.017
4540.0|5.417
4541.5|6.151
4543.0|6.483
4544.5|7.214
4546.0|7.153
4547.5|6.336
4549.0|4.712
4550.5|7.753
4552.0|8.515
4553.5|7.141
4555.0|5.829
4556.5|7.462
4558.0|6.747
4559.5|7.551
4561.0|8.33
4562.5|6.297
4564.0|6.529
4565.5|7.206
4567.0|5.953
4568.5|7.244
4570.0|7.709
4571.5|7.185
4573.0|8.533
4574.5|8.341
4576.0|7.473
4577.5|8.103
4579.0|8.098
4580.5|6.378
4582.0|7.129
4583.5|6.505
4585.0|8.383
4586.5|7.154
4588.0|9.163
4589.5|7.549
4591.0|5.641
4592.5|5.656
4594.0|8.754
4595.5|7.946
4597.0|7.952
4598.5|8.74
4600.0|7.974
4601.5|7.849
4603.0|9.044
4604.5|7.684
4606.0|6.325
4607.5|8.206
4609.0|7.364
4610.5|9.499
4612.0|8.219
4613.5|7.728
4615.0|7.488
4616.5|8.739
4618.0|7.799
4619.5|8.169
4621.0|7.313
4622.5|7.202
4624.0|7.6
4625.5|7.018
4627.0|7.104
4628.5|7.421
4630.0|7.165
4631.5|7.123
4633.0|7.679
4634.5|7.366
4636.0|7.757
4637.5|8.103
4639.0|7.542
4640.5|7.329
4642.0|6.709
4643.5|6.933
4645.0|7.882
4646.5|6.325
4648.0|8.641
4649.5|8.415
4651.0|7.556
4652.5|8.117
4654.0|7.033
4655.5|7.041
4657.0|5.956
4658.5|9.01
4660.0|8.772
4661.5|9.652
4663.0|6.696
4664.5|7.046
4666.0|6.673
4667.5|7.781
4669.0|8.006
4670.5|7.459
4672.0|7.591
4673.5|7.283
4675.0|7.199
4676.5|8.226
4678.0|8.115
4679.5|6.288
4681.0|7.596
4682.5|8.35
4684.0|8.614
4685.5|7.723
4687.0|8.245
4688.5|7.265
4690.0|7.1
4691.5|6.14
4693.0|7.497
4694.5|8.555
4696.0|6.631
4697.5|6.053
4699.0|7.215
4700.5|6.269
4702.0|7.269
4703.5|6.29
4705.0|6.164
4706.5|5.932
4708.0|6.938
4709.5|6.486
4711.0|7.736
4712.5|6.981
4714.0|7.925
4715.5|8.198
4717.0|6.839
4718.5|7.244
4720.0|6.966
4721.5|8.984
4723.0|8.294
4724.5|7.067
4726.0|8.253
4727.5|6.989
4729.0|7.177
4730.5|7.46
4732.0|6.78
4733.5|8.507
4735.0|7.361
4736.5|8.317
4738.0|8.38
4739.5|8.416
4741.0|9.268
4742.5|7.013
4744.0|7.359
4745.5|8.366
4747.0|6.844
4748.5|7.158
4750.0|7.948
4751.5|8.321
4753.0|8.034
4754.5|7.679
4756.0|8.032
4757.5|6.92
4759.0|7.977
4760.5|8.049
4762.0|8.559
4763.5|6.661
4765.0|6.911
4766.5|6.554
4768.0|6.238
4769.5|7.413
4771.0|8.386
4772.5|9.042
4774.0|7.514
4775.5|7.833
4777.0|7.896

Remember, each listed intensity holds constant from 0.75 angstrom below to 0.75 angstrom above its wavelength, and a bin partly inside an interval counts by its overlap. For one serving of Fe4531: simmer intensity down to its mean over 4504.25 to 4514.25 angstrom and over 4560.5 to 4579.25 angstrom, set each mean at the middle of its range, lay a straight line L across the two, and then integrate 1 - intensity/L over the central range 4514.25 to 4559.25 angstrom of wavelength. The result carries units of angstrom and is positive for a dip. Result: 4.8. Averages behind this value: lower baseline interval 7.65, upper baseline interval 7.43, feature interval 6.75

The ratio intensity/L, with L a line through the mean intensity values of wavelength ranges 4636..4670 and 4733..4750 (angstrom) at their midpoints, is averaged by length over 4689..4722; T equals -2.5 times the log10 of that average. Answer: 0.11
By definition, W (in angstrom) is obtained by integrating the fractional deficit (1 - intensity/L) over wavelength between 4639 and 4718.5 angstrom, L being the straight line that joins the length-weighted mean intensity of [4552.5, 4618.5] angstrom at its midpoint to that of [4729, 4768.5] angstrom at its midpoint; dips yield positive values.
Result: 2.5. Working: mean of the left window 7.56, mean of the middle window 7.38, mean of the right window 7.66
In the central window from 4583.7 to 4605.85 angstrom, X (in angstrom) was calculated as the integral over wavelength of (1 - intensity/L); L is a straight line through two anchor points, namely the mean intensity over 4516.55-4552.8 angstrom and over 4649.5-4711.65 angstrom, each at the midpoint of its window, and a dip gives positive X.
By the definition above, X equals -2.4 angstrom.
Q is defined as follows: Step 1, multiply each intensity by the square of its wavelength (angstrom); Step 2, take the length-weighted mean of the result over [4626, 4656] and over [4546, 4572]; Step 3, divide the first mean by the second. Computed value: 1.1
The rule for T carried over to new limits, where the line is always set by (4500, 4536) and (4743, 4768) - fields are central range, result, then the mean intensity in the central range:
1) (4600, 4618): -0.10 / 8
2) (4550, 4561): -0.03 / 7.35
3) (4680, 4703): 0.01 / 7.34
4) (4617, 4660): -0.03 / 7.51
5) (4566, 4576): -0.04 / 7.49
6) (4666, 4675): -0.02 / 7.51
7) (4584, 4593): -0.01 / 7.28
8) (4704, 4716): 0.07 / 7.01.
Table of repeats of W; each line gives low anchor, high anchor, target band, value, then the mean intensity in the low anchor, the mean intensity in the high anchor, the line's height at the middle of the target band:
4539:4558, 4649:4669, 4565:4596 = -2.1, 6.67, 7.68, 6.96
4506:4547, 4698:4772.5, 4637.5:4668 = -1.4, 6.83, 7.48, 7.23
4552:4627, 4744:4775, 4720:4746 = -0.8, 7.55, 7.63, 7.61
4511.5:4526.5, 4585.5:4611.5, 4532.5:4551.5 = 1.1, 6.72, 7.8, 7.03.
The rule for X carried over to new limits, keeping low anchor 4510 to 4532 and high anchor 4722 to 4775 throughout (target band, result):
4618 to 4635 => -0.5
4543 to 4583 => -1.4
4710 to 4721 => 0.2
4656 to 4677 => -0.8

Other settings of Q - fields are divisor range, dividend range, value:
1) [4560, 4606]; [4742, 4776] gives 1.09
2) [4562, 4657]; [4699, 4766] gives 1.05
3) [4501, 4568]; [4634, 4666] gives 1.15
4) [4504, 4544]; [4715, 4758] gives 1.22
